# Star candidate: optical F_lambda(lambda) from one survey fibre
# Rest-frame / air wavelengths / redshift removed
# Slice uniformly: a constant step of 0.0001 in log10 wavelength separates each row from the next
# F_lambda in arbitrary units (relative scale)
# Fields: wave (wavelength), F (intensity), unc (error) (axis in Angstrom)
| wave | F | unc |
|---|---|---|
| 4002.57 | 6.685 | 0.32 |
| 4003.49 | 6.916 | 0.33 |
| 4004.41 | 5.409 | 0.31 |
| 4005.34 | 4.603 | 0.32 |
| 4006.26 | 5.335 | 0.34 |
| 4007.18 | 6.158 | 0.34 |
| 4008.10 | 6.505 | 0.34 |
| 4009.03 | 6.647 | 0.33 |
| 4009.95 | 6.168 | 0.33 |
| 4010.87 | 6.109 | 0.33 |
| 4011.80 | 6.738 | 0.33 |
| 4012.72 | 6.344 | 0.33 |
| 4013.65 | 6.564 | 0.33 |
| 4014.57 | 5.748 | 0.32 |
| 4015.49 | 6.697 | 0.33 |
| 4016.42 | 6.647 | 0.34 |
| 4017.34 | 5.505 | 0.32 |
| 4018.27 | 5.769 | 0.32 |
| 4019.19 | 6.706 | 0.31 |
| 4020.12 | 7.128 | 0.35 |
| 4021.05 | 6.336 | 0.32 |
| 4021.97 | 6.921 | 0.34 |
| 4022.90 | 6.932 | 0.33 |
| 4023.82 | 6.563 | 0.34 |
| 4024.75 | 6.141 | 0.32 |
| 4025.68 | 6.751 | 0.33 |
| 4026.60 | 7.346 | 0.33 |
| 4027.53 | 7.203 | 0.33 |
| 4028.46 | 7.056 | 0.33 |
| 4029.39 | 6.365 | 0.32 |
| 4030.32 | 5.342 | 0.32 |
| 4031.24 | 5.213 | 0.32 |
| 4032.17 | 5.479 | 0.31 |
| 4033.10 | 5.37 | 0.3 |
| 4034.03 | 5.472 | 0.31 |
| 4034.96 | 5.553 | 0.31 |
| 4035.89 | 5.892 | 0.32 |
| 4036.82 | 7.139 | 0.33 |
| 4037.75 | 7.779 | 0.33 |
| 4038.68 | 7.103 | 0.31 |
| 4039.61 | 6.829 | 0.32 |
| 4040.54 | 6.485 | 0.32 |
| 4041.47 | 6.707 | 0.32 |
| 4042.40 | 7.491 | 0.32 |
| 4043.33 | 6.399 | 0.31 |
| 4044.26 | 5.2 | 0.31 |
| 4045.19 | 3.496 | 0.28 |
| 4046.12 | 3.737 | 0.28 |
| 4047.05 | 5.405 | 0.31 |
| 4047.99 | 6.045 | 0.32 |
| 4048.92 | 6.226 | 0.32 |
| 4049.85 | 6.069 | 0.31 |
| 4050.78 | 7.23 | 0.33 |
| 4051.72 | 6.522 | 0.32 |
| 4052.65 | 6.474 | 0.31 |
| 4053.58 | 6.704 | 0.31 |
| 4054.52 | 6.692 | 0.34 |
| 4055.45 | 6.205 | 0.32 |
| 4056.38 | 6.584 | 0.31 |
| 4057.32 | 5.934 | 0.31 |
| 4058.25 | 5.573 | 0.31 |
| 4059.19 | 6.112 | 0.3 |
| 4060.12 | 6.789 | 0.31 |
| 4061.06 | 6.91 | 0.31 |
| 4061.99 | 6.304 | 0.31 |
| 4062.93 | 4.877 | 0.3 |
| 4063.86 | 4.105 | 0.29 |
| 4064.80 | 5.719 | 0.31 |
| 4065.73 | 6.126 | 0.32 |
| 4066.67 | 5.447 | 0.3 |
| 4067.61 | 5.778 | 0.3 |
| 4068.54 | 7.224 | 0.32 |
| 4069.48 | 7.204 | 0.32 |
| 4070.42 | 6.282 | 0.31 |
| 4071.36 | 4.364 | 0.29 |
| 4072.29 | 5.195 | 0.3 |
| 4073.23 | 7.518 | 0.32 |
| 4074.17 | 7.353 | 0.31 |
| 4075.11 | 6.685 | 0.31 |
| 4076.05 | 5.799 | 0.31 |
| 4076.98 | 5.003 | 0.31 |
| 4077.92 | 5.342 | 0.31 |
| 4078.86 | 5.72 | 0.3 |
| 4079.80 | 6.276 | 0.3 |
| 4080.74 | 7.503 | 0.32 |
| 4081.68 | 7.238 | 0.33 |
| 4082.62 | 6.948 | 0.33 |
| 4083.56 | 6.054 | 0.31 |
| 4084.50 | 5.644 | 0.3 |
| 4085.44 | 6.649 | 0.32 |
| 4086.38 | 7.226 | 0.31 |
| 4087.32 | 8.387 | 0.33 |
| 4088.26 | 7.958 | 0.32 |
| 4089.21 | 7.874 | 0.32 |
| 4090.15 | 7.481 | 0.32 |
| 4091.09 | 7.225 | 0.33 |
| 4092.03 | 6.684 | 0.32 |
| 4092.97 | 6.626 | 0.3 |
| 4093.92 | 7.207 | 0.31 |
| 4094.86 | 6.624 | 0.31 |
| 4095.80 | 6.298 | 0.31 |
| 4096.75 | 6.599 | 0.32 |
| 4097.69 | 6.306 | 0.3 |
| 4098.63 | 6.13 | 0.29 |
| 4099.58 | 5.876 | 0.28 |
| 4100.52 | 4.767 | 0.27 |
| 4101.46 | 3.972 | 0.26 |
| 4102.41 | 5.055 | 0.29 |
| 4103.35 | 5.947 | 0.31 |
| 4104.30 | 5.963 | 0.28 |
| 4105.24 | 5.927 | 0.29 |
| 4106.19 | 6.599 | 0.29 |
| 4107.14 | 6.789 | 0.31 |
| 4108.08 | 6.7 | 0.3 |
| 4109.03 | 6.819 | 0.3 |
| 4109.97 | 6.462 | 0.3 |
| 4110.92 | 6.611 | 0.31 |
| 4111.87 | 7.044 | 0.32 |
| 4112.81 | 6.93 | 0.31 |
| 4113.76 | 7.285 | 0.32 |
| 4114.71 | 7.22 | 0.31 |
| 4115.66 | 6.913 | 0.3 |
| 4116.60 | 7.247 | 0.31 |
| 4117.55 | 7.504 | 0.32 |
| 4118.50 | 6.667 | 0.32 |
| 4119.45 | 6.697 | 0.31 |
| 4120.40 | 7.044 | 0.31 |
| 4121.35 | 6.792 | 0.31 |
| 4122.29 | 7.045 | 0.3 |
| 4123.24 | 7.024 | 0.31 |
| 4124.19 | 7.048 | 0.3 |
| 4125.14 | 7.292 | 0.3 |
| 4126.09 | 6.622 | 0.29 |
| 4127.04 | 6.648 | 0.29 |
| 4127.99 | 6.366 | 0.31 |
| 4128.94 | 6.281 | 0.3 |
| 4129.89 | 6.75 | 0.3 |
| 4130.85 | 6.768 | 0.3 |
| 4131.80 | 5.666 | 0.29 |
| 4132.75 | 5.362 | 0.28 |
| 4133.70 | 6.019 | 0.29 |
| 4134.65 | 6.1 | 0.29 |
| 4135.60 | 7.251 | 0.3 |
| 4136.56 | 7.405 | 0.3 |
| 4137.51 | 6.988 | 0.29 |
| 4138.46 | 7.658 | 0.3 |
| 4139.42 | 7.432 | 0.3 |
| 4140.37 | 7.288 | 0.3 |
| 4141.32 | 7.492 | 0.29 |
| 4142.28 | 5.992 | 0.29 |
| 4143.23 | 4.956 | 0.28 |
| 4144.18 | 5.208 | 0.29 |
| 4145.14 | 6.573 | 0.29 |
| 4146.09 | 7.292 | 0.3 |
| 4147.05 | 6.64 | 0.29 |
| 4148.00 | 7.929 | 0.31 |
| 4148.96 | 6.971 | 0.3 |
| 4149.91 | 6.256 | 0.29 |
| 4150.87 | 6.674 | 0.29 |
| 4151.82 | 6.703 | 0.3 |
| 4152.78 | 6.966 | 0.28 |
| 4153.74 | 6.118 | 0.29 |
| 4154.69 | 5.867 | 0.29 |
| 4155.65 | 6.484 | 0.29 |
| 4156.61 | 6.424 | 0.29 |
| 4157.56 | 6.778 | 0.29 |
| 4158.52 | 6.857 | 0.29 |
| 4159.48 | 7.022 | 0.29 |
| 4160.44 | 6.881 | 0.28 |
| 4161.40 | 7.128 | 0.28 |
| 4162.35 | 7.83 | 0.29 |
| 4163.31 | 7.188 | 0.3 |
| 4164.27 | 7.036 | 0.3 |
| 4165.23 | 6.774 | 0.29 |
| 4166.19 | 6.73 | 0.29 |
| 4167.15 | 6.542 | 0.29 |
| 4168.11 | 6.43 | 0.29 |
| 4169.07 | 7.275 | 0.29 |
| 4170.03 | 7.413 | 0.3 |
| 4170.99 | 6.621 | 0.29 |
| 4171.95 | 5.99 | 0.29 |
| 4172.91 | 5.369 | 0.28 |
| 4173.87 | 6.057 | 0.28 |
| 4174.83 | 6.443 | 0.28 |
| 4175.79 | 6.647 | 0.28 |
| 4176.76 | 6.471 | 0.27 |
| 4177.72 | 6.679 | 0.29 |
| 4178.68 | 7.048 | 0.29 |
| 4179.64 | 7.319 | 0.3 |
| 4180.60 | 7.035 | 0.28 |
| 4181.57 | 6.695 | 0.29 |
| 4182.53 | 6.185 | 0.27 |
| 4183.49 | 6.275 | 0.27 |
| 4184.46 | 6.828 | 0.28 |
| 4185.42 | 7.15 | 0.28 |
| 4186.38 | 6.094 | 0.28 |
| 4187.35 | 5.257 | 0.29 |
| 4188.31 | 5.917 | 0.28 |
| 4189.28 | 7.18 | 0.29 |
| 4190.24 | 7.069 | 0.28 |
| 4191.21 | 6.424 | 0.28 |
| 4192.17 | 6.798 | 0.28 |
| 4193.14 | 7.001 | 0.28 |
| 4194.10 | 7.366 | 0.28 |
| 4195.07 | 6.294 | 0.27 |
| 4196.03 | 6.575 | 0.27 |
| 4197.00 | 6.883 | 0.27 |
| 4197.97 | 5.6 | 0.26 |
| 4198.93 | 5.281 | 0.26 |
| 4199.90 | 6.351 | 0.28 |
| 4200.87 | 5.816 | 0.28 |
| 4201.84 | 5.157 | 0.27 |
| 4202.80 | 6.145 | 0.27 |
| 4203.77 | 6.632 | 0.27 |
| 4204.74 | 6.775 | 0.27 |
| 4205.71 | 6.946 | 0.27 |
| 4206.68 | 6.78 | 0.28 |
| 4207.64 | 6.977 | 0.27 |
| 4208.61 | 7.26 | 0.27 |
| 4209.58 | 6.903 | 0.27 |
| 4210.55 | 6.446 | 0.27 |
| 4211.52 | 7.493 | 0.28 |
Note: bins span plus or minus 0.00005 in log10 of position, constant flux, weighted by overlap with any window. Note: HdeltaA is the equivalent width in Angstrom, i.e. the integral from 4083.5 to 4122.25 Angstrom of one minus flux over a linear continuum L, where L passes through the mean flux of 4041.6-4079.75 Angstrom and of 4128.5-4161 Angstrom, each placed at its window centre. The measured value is -2.0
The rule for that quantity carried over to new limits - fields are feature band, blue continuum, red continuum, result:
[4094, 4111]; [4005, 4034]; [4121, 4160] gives 1.15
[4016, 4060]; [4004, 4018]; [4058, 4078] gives -1.56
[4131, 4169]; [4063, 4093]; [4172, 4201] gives -1.40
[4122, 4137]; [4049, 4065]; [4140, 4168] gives -0.06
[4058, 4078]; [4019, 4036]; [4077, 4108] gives 1.21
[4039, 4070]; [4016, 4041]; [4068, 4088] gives 1.72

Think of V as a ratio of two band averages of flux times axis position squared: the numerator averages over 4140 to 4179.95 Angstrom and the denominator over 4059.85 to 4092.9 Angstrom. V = 1.08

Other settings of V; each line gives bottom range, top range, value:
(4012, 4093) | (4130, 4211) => 1.11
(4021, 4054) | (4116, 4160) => 1.13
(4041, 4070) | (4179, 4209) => 1.15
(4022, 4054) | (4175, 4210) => 1.13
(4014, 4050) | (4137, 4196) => 1.15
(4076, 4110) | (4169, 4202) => 1.05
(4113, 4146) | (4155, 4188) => 1.01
